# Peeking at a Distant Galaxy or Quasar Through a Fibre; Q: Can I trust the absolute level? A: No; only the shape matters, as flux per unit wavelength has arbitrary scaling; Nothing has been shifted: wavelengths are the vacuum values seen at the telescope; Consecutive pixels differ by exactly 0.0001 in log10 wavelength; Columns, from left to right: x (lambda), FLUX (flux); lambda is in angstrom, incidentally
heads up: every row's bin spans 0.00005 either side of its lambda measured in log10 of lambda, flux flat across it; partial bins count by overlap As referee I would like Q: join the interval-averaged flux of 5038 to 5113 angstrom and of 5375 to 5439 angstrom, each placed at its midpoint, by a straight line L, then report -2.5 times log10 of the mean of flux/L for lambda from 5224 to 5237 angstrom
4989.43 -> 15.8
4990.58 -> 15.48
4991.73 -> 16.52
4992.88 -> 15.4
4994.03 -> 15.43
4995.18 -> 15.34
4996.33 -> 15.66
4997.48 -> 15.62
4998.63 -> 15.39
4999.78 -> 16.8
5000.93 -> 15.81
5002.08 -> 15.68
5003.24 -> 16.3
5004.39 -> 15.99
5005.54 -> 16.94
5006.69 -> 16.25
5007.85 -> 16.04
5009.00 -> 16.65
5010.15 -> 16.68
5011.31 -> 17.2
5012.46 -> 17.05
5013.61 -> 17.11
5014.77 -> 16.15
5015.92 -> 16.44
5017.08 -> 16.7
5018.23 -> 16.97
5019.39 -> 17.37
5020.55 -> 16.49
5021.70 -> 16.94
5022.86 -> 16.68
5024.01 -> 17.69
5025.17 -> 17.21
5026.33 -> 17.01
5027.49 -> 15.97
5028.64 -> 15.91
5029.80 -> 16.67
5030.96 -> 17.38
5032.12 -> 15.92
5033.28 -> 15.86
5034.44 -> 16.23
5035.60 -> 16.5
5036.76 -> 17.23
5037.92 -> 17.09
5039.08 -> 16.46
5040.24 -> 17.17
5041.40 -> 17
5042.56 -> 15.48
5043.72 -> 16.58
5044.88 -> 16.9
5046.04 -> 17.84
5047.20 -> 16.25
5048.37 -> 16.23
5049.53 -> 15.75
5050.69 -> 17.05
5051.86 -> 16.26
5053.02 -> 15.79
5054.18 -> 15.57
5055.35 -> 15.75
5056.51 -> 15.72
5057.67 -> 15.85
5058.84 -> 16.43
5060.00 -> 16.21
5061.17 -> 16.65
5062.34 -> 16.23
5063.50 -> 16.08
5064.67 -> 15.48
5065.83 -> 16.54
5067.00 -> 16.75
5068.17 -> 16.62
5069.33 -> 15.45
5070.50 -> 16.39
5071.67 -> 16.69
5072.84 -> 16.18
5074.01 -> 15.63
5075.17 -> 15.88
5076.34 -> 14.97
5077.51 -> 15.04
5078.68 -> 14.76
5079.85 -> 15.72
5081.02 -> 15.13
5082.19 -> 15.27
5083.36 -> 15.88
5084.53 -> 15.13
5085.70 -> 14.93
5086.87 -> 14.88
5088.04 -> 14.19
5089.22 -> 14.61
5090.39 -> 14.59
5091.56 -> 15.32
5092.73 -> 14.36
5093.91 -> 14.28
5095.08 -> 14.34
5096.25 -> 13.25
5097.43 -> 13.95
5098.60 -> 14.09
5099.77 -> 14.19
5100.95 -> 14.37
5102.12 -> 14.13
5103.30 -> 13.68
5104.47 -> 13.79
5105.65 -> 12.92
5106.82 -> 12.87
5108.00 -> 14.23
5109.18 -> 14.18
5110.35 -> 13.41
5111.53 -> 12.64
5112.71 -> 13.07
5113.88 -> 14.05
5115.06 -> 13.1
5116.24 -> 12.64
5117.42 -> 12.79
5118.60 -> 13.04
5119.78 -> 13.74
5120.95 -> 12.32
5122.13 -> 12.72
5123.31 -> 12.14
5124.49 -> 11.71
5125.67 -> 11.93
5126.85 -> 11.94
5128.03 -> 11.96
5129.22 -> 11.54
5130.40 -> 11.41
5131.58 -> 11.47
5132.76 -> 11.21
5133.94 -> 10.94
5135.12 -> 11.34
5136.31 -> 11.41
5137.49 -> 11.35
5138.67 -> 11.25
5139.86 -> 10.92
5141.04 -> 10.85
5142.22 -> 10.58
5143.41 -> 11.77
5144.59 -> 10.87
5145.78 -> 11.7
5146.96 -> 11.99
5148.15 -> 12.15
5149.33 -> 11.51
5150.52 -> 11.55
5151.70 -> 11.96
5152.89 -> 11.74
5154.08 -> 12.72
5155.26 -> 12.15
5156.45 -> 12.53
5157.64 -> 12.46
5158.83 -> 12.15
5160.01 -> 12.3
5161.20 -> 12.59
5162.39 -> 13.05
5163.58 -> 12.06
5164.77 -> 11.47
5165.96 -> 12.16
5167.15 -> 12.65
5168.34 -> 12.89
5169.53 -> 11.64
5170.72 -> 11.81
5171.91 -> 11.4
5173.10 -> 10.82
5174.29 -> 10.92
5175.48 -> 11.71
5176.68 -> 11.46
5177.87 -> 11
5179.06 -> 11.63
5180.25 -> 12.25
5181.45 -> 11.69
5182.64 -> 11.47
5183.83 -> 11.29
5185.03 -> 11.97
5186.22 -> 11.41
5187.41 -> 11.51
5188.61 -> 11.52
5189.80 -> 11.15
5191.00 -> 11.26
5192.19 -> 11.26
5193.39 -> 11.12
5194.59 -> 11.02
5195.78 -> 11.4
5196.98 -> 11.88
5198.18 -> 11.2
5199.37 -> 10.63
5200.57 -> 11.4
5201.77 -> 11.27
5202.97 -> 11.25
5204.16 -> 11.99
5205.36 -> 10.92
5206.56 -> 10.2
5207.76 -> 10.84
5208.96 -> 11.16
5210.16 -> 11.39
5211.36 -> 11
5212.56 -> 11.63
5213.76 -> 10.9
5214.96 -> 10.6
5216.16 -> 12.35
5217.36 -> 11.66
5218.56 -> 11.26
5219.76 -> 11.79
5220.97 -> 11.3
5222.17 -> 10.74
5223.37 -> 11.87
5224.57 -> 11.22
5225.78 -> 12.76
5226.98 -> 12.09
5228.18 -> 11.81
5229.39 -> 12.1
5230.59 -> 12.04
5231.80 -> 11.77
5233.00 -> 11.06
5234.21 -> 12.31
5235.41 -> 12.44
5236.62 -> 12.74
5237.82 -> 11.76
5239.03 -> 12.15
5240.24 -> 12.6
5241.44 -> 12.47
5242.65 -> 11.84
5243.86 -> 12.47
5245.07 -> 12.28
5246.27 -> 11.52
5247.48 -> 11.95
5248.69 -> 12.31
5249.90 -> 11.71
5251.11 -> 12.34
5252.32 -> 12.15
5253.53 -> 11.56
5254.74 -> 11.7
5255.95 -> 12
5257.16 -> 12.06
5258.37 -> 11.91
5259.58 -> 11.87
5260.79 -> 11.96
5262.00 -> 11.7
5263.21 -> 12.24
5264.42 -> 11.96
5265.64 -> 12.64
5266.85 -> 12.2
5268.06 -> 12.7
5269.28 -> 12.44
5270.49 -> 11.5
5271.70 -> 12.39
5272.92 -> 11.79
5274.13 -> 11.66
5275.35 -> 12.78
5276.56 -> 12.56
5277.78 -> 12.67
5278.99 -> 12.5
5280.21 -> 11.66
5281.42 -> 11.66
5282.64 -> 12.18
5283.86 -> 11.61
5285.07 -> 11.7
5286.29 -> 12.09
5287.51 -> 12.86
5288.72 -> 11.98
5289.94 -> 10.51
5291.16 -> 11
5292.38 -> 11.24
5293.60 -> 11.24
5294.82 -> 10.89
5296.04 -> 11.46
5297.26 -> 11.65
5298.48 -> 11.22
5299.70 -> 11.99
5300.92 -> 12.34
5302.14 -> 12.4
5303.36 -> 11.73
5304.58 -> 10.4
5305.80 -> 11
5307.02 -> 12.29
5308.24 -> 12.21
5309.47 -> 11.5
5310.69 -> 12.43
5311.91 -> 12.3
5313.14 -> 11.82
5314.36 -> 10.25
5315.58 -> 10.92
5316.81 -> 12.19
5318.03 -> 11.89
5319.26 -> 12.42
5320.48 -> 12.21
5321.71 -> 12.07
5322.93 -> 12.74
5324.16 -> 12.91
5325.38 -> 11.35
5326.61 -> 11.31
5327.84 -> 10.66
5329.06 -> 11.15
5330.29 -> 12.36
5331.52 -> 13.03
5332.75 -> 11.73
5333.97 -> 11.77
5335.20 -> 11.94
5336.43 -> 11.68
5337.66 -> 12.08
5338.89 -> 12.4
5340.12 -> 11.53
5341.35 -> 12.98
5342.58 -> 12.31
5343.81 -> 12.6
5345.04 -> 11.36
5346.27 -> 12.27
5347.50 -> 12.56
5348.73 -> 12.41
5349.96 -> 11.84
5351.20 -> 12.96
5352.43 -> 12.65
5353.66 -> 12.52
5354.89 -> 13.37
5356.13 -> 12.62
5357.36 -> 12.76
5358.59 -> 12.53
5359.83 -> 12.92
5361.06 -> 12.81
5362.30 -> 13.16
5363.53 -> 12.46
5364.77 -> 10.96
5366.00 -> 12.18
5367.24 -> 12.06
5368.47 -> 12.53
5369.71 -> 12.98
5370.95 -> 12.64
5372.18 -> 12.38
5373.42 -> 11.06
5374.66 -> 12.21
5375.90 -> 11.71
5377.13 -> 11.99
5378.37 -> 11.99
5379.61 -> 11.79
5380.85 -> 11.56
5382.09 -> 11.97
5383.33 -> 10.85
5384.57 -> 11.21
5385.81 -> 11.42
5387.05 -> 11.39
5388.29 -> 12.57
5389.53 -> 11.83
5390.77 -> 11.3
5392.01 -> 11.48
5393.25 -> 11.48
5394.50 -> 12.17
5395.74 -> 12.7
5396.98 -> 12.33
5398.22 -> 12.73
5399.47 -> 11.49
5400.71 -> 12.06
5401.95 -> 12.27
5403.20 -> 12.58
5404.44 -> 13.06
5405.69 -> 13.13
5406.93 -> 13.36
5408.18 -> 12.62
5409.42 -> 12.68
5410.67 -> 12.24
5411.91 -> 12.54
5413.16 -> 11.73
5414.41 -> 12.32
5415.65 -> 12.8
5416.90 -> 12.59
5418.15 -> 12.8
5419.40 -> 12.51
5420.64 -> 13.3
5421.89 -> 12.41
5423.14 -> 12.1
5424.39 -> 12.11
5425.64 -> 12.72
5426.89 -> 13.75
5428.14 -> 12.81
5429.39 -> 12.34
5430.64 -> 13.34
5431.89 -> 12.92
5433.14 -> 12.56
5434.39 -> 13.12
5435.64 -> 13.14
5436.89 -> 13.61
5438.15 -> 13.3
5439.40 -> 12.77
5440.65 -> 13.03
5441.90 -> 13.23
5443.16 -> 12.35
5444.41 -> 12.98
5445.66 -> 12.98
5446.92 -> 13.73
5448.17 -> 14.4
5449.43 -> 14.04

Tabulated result 0.161 mag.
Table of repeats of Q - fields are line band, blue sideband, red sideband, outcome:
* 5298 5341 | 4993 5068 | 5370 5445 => 0.128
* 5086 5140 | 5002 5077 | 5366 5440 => 0.197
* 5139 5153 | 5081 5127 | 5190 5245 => 0.133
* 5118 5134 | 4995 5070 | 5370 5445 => 0.268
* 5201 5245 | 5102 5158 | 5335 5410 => 0.051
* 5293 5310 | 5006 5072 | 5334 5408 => 0.133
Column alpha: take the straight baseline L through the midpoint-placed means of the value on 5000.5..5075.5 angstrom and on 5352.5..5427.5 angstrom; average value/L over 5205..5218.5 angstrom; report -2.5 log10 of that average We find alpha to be 0.28 mag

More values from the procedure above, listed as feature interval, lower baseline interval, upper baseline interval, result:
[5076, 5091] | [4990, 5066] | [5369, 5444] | 0.056 mag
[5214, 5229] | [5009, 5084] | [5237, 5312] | 0.119 mag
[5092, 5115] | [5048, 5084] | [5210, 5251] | 0.093 mag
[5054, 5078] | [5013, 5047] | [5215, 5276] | -0.006 mag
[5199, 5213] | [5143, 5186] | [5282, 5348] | 0.068 mag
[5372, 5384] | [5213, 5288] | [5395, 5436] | 0.069 mag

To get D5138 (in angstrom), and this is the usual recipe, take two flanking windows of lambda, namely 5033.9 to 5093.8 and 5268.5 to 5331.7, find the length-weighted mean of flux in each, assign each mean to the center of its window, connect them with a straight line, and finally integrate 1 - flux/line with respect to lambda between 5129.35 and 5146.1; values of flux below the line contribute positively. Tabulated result 3.9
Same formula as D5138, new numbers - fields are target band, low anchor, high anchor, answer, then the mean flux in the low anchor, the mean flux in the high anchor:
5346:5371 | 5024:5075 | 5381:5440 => 0.89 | 16.4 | 12.4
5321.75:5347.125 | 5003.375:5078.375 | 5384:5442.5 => 2.52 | 16.4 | 12.5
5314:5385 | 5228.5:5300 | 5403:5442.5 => 1.74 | 12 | 12.8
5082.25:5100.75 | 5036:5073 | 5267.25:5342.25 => 1.36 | 16.4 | 11.9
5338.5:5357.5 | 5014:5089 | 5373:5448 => 0.94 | 16.2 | 12.4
